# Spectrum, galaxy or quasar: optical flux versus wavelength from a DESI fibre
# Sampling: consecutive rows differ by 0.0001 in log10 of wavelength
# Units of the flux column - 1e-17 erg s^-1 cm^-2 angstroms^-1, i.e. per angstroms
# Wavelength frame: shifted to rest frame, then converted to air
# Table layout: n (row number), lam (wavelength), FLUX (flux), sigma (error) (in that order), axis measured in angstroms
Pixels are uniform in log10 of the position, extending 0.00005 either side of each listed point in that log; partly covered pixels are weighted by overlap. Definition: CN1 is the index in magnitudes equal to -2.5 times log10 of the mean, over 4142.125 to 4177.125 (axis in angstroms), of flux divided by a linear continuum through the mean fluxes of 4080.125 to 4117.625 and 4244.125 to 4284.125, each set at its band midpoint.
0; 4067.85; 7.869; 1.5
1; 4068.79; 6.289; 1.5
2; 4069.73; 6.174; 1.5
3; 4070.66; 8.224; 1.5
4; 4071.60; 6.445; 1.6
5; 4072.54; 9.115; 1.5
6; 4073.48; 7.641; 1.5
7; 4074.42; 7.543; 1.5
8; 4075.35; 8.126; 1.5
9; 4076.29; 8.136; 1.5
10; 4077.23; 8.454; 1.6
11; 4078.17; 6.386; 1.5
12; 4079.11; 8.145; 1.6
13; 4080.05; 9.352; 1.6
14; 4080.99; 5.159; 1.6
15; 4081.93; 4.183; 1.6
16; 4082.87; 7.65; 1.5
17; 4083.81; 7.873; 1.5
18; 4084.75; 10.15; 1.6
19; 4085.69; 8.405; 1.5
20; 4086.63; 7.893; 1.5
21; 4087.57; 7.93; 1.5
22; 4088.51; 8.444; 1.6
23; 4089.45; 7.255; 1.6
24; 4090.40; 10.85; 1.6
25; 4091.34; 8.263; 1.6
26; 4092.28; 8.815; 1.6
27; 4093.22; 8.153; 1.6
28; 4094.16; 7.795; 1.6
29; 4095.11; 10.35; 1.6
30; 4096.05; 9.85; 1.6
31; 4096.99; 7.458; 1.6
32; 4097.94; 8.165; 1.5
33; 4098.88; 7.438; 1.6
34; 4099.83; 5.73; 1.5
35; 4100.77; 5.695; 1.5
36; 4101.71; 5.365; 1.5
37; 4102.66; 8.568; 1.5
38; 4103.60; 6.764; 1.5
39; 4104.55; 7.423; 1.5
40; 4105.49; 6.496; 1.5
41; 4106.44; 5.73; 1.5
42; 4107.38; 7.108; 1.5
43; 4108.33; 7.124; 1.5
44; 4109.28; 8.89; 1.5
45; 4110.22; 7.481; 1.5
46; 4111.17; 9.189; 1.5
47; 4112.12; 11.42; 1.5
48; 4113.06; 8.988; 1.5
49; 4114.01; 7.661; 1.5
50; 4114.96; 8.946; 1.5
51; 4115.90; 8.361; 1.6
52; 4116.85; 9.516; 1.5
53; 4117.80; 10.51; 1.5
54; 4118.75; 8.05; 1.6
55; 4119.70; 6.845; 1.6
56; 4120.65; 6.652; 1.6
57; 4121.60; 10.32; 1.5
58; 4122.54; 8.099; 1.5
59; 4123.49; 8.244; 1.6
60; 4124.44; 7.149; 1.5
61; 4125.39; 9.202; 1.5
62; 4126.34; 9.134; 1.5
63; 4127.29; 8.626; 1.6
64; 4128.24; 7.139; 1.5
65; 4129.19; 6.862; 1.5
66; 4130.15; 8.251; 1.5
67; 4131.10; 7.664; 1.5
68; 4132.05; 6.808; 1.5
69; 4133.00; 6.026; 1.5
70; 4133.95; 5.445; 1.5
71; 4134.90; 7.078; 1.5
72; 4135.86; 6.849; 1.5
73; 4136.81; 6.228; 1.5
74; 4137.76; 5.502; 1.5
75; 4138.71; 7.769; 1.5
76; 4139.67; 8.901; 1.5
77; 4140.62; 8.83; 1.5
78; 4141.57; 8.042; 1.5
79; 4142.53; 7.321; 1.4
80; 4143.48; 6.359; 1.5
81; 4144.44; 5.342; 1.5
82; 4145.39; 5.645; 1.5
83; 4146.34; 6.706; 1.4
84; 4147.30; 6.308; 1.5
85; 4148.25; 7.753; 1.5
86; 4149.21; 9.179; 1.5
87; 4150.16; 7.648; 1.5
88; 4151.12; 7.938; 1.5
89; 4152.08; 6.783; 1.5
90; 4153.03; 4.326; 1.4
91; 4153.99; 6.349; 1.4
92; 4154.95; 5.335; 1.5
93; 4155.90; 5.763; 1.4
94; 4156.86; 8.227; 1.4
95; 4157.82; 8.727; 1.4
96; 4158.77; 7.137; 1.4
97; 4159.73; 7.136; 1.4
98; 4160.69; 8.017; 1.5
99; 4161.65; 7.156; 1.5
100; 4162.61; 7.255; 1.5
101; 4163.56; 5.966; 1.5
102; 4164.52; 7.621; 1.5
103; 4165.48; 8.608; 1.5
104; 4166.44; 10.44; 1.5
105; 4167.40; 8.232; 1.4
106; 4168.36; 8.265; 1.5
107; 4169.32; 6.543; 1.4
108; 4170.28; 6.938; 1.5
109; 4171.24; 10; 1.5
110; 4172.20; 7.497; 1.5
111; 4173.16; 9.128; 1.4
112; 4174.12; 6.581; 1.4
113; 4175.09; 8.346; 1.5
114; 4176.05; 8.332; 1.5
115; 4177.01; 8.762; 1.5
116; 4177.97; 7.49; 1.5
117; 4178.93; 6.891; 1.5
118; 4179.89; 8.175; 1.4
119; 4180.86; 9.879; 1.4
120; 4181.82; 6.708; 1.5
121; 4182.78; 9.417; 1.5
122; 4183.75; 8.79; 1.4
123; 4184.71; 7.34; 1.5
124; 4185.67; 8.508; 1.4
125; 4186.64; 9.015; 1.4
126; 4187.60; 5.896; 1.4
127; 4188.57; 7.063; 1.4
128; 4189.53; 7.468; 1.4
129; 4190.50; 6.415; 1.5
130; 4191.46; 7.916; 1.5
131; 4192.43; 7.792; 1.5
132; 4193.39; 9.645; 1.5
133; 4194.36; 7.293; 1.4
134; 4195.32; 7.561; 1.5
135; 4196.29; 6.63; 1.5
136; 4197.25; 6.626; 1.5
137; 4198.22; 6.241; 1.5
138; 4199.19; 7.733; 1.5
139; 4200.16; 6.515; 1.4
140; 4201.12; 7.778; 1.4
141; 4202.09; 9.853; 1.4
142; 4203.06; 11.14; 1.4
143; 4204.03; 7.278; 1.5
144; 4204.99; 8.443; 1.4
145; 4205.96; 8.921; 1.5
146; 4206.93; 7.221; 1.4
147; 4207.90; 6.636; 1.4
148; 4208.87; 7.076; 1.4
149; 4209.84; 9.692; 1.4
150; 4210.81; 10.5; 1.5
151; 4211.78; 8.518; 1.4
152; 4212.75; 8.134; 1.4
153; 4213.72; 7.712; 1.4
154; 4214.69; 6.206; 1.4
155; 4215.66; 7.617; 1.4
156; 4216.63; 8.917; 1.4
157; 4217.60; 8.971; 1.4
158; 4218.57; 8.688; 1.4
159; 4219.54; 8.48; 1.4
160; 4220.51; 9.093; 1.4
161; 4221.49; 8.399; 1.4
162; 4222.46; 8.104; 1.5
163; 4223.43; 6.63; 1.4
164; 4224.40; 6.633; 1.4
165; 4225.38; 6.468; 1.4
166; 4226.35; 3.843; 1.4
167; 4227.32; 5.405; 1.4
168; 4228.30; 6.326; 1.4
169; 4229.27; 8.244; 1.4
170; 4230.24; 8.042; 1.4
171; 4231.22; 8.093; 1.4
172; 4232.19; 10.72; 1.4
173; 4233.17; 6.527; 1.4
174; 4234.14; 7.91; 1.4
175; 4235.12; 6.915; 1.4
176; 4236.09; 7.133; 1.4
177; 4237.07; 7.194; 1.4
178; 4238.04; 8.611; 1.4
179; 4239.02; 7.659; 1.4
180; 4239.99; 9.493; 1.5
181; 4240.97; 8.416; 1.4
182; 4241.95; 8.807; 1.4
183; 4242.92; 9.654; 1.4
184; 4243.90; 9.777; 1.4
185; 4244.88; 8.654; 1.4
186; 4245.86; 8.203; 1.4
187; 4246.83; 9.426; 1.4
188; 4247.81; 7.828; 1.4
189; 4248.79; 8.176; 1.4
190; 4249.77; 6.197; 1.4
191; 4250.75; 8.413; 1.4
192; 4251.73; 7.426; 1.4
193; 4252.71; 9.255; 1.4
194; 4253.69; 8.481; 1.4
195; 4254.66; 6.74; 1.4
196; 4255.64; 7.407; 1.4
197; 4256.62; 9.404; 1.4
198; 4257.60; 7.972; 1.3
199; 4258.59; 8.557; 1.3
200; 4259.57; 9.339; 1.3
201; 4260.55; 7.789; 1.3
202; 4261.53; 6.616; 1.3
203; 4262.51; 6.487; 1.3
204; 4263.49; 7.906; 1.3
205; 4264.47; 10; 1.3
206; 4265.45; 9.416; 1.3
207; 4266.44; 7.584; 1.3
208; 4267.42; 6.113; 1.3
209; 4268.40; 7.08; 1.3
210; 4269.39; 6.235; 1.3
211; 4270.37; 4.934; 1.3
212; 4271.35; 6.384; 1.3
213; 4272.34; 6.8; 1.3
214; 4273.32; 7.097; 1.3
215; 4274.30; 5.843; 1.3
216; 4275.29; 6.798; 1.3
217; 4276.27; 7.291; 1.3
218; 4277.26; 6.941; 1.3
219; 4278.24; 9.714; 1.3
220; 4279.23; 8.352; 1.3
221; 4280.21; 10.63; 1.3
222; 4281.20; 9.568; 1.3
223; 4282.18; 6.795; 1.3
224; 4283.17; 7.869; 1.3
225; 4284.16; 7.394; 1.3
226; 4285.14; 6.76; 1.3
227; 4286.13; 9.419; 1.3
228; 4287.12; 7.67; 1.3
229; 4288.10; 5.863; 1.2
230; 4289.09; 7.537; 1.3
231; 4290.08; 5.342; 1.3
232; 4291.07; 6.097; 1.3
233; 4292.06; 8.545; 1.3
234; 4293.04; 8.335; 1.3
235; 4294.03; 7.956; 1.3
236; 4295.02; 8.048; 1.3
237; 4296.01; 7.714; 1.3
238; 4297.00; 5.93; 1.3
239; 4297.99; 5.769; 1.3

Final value 0.072 mag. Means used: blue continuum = 7.95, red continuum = 7.8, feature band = 7.38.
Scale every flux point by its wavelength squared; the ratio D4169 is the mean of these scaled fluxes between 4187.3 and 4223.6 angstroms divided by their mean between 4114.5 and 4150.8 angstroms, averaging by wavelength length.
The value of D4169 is 1.08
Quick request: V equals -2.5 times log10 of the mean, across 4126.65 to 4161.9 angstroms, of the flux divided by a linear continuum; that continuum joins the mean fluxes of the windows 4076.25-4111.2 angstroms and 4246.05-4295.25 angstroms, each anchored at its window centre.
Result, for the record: 0.094 mag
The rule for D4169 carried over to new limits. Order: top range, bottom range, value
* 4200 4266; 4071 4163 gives 1.12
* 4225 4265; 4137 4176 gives 1.12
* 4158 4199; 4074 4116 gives 1.03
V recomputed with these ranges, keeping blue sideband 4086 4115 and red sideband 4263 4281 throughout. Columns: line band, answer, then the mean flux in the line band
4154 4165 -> 0.11 mag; 7.09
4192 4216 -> -0.03 mag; 7.95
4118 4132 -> -0.02 mag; 8.03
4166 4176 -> -0.05 mag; 8.19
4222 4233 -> 0.08 mag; 7.12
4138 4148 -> 0.11 mag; 7.1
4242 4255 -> -0.10 mag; 8.36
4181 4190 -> -0.02 mag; 7.88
